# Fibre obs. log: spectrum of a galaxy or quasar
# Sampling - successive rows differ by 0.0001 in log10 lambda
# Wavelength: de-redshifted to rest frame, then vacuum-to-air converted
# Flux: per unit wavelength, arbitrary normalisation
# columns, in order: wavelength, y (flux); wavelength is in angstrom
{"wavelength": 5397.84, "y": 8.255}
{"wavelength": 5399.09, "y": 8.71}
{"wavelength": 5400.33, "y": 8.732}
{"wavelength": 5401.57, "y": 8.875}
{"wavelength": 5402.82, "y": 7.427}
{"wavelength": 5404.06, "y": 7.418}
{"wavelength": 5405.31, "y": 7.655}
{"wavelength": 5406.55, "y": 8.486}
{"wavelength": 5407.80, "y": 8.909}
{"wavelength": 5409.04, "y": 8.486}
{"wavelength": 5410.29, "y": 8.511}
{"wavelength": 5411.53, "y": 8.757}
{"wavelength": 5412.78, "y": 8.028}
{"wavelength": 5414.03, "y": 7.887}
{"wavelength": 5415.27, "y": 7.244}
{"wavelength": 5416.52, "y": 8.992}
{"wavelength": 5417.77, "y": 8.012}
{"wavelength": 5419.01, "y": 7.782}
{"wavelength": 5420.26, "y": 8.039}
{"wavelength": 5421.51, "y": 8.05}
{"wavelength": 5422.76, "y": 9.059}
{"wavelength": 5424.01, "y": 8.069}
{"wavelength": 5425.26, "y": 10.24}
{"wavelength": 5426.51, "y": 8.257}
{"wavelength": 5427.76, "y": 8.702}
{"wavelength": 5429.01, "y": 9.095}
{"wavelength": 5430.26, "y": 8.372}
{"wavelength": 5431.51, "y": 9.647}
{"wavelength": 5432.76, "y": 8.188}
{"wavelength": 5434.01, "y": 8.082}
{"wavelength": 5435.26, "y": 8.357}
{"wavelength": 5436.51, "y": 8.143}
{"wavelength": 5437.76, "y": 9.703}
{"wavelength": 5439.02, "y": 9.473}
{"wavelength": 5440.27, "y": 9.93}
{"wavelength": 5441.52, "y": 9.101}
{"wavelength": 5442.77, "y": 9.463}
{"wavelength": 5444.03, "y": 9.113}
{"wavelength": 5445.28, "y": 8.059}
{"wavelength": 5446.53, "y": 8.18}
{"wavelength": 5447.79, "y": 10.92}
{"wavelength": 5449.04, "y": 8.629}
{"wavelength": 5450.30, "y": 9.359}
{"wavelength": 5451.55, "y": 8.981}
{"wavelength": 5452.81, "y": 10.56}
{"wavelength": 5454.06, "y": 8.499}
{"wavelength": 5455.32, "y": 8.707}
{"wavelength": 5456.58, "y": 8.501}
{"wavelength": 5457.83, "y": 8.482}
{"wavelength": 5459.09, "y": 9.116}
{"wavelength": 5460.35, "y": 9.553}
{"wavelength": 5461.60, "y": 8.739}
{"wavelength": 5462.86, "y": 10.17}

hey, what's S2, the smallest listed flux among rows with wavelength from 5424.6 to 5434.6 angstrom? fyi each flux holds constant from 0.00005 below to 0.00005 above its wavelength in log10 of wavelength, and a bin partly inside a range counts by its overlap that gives 8.082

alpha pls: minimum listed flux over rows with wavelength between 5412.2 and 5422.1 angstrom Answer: 7.244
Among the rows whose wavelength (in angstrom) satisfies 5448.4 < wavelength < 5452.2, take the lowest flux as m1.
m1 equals 8.629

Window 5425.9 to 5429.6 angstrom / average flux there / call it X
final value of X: 8.68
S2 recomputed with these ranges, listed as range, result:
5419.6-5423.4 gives 8.039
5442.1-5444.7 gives 9.113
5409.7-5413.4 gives 8.028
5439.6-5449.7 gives 8.059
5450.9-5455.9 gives 8.499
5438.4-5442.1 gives 9.101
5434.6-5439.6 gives 8.143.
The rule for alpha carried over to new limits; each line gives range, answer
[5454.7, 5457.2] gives 8.501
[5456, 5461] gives 8.482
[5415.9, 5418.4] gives 8.012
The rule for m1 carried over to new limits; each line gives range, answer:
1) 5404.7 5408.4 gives 7.655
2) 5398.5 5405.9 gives 7.418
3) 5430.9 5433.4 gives 8.188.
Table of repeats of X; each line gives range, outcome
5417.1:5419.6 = 7.93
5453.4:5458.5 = 8.57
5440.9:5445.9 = 8.94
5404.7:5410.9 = 8.41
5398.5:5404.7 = 8.23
